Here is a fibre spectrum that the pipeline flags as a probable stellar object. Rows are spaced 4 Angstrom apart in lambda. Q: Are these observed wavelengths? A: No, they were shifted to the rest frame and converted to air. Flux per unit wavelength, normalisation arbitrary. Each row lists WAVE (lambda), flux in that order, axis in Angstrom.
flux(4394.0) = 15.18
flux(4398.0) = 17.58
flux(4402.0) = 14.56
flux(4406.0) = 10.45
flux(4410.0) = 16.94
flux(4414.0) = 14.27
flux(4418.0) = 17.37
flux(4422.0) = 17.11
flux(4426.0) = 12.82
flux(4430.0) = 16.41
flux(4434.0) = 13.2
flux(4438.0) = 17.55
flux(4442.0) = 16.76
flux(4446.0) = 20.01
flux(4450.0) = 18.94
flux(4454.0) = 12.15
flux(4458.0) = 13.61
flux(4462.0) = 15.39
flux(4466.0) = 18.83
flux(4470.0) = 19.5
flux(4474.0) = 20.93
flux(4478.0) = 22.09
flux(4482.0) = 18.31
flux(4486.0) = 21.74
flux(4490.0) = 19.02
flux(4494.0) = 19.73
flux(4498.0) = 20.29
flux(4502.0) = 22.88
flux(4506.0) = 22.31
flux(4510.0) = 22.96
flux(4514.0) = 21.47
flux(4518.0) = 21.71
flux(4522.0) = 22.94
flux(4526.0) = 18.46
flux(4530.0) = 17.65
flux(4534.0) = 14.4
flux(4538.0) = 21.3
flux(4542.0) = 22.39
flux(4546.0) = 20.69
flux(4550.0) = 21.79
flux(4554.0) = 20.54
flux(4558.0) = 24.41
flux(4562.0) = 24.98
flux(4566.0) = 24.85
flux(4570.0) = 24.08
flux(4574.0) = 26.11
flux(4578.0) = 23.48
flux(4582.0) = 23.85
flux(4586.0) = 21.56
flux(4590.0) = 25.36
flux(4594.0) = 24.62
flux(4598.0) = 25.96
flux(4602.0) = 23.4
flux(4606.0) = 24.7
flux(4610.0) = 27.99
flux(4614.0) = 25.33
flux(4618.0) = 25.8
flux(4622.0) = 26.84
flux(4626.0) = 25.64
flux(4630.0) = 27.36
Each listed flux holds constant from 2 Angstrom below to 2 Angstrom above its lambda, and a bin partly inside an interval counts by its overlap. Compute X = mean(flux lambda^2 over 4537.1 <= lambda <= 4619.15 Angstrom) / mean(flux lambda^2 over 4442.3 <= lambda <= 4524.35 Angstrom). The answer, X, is 1.27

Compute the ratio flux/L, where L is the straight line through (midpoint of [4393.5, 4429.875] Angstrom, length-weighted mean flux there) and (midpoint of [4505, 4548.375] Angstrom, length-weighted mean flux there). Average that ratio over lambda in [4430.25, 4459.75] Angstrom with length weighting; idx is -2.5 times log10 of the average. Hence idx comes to 0.04 mag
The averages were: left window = 15.2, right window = 20.5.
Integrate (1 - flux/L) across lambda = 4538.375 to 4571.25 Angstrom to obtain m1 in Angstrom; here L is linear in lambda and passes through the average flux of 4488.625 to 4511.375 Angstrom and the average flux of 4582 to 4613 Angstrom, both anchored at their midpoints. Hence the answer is 0.5 Angstrom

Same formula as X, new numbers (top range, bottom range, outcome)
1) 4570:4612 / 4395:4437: 1.76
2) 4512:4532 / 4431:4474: 1.26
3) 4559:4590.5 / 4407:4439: 1.67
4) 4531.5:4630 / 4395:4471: 1.60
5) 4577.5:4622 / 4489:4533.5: 1.25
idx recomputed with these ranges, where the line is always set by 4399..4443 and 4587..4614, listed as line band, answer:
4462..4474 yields -0.06 mag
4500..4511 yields -0.14 mag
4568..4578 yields -0.05 mag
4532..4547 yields 0.12 mag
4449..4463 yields 0.17 mag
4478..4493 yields -0.07 mag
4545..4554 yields 0.06 mag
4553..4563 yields -0.03 mag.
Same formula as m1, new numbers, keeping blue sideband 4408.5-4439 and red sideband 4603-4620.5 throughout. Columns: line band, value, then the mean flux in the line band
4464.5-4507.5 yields -3.40 Angstrom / 20.5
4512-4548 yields 2.12 Angstrom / 20.1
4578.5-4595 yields 0.48 Angstrom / 23.8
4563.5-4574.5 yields -0.63 Angstrom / 24.9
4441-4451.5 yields -1.17 Angstrom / 18.7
